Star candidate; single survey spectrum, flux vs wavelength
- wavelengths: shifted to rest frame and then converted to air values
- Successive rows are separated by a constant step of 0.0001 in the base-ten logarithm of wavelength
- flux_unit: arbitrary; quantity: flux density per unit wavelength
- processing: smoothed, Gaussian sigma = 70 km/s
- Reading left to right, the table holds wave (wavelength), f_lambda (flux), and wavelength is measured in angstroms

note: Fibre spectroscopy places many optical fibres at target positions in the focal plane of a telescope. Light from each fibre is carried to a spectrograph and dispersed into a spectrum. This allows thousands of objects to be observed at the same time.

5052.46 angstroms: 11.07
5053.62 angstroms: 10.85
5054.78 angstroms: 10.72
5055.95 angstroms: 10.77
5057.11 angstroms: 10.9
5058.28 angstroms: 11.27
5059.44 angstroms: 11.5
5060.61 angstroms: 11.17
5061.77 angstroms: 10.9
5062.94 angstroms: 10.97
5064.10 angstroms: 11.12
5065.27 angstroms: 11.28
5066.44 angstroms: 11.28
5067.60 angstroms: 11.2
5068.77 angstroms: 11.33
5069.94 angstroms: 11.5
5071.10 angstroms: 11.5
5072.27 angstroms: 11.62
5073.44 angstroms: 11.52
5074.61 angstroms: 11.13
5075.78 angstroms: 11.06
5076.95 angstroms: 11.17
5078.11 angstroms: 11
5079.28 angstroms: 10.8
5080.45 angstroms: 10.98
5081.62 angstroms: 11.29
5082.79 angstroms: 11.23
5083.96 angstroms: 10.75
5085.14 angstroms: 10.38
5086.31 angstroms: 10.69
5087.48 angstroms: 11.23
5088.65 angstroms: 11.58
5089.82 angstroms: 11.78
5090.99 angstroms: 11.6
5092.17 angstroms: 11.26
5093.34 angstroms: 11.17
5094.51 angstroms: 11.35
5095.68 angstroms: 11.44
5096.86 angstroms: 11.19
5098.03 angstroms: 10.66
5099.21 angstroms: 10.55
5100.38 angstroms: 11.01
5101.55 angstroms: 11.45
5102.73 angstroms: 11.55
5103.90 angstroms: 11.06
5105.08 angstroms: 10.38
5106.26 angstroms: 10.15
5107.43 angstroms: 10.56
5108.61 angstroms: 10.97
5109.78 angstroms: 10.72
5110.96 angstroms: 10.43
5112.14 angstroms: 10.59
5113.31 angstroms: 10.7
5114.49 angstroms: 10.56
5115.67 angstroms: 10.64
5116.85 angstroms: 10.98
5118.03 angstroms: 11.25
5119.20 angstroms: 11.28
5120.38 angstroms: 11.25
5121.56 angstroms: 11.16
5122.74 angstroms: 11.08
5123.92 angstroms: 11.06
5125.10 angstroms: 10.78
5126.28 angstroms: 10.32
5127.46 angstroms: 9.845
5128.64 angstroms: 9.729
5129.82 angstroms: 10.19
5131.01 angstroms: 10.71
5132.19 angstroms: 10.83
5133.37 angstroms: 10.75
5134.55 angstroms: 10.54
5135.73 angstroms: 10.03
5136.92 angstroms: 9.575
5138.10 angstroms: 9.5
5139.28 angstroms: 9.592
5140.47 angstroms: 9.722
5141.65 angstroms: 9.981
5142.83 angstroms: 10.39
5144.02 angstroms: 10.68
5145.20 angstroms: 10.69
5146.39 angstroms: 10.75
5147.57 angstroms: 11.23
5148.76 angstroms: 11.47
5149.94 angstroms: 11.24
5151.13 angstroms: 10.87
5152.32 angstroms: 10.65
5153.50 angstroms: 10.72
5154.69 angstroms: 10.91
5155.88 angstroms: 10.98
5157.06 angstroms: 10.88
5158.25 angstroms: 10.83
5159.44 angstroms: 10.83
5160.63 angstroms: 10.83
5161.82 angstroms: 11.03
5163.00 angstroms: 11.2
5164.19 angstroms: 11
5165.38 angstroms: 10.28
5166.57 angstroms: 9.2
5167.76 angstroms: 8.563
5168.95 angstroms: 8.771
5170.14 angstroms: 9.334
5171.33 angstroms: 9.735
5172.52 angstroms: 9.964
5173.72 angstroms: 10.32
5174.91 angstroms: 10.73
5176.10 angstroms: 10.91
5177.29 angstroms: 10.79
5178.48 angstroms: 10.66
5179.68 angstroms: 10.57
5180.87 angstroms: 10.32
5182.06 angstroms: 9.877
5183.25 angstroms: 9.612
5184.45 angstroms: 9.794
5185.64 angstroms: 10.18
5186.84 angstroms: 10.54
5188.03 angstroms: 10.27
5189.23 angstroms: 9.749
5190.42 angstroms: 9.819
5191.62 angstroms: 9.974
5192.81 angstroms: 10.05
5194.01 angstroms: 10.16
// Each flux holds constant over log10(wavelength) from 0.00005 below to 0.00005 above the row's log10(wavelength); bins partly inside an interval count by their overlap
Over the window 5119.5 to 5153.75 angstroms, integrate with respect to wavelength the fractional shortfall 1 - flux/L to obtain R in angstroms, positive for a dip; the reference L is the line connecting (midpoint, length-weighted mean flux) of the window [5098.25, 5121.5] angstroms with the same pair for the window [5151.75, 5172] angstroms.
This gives 0.2 angstroms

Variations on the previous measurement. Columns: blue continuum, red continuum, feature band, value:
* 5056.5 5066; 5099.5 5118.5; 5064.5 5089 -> -0.3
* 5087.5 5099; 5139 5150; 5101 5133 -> 0.6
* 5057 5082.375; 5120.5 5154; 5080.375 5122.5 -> -0.4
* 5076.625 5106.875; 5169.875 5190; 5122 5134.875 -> 0.2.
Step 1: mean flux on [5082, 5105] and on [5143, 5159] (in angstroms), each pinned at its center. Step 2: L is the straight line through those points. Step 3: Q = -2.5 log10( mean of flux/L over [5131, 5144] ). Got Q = 0.08 mag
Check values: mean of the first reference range 11.1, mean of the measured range 10.1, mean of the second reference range 10.9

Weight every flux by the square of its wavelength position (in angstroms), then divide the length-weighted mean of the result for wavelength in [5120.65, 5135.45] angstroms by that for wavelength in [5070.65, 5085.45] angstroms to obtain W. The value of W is 0.97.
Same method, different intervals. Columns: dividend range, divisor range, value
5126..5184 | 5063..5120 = 0.96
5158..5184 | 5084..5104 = 0.94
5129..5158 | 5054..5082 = 0.97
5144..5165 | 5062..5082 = 1.01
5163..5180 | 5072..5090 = 0.94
